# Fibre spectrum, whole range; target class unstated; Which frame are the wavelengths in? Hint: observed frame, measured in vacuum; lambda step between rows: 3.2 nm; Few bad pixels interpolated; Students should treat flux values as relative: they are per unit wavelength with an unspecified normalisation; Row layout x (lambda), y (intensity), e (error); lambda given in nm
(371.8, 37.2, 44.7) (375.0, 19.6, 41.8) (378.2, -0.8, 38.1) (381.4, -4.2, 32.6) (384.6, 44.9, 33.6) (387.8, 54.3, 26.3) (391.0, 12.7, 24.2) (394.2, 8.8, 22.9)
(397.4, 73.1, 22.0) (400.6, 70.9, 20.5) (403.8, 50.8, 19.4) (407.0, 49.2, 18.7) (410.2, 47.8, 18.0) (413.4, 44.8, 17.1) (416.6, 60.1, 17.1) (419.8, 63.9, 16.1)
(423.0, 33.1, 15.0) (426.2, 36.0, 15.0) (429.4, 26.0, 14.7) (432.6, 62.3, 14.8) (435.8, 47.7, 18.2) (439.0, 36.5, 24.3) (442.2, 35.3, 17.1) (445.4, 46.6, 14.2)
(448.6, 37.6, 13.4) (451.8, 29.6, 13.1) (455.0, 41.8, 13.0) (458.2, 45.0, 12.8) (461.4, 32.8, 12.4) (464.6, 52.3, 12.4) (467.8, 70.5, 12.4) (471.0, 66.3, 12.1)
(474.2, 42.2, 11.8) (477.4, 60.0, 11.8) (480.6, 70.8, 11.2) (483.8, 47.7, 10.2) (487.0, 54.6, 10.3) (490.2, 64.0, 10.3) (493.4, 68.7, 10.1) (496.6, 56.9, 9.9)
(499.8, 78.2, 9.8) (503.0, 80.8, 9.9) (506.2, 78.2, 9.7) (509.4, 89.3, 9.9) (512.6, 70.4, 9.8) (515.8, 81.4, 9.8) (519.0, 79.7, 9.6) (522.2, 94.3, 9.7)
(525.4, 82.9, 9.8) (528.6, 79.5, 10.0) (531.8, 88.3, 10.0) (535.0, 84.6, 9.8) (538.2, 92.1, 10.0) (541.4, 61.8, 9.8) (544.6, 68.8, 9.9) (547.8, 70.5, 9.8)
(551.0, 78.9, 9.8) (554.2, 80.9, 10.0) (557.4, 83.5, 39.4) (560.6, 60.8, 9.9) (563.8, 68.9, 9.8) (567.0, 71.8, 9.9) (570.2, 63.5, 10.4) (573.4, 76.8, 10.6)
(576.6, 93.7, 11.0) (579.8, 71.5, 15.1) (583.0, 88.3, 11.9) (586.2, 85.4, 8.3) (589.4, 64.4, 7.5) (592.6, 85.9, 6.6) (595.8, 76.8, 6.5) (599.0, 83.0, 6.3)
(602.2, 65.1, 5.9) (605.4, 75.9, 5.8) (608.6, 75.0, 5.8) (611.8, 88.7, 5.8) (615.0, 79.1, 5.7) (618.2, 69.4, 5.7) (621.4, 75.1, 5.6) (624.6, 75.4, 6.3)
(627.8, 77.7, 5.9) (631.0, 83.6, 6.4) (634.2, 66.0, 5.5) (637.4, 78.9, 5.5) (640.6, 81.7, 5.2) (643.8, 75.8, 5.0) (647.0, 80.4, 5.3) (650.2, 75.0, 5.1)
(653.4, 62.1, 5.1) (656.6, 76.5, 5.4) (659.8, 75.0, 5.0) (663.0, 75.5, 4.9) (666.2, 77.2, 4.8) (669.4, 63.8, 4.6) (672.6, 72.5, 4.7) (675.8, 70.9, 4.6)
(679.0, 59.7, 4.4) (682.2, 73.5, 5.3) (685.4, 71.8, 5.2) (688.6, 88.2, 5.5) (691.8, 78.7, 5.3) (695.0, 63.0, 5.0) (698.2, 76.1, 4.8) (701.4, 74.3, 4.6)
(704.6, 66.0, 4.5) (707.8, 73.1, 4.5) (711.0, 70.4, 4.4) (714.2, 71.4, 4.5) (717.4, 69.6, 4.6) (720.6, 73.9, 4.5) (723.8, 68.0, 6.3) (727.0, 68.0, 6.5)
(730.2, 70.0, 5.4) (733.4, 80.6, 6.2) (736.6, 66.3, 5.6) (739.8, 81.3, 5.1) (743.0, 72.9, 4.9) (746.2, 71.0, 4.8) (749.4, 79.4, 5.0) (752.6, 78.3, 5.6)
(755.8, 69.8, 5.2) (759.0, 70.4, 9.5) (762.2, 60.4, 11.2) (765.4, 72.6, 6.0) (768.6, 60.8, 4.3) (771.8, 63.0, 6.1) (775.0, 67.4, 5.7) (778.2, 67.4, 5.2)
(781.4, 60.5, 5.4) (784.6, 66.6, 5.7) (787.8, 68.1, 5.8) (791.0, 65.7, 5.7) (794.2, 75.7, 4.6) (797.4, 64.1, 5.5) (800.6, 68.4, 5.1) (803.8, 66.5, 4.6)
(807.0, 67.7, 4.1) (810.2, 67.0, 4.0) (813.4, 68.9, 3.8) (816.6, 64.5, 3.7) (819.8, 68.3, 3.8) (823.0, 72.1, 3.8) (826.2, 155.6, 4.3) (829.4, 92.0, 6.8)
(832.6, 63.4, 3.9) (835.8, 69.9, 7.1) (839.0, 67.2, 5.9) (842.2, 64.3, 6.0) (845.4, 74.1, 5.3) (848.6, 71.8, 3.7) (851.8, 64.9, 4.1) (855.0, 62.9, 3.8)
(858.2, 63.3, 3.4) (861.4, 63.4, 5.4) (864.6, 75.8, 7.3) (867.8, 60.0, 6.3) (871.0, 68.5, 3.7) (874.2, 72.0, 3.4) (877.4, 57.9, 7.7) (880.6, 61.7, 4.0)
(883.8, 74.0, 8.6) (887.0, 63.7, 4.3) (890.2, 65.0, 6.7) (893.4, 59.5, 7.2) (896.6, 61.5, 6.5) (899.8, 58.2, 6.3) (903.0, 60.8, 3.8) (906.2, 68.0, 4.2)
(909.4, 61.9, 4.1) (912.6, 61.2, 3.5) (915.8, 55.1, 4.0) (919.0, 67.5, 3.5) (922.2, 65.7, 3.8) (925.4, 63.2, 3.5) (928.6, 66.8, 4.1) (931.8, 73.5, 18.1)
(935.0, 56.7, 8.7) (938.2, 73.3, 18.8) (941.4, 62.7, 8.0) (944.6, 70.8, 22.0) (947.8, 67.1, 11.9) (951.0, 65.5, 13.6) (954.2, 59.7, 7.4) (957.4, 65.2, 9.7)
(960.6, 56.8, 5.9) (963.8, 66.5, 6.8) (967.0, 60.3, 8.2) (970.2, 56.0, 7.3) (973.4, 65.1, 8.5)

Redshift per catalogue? 0.258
